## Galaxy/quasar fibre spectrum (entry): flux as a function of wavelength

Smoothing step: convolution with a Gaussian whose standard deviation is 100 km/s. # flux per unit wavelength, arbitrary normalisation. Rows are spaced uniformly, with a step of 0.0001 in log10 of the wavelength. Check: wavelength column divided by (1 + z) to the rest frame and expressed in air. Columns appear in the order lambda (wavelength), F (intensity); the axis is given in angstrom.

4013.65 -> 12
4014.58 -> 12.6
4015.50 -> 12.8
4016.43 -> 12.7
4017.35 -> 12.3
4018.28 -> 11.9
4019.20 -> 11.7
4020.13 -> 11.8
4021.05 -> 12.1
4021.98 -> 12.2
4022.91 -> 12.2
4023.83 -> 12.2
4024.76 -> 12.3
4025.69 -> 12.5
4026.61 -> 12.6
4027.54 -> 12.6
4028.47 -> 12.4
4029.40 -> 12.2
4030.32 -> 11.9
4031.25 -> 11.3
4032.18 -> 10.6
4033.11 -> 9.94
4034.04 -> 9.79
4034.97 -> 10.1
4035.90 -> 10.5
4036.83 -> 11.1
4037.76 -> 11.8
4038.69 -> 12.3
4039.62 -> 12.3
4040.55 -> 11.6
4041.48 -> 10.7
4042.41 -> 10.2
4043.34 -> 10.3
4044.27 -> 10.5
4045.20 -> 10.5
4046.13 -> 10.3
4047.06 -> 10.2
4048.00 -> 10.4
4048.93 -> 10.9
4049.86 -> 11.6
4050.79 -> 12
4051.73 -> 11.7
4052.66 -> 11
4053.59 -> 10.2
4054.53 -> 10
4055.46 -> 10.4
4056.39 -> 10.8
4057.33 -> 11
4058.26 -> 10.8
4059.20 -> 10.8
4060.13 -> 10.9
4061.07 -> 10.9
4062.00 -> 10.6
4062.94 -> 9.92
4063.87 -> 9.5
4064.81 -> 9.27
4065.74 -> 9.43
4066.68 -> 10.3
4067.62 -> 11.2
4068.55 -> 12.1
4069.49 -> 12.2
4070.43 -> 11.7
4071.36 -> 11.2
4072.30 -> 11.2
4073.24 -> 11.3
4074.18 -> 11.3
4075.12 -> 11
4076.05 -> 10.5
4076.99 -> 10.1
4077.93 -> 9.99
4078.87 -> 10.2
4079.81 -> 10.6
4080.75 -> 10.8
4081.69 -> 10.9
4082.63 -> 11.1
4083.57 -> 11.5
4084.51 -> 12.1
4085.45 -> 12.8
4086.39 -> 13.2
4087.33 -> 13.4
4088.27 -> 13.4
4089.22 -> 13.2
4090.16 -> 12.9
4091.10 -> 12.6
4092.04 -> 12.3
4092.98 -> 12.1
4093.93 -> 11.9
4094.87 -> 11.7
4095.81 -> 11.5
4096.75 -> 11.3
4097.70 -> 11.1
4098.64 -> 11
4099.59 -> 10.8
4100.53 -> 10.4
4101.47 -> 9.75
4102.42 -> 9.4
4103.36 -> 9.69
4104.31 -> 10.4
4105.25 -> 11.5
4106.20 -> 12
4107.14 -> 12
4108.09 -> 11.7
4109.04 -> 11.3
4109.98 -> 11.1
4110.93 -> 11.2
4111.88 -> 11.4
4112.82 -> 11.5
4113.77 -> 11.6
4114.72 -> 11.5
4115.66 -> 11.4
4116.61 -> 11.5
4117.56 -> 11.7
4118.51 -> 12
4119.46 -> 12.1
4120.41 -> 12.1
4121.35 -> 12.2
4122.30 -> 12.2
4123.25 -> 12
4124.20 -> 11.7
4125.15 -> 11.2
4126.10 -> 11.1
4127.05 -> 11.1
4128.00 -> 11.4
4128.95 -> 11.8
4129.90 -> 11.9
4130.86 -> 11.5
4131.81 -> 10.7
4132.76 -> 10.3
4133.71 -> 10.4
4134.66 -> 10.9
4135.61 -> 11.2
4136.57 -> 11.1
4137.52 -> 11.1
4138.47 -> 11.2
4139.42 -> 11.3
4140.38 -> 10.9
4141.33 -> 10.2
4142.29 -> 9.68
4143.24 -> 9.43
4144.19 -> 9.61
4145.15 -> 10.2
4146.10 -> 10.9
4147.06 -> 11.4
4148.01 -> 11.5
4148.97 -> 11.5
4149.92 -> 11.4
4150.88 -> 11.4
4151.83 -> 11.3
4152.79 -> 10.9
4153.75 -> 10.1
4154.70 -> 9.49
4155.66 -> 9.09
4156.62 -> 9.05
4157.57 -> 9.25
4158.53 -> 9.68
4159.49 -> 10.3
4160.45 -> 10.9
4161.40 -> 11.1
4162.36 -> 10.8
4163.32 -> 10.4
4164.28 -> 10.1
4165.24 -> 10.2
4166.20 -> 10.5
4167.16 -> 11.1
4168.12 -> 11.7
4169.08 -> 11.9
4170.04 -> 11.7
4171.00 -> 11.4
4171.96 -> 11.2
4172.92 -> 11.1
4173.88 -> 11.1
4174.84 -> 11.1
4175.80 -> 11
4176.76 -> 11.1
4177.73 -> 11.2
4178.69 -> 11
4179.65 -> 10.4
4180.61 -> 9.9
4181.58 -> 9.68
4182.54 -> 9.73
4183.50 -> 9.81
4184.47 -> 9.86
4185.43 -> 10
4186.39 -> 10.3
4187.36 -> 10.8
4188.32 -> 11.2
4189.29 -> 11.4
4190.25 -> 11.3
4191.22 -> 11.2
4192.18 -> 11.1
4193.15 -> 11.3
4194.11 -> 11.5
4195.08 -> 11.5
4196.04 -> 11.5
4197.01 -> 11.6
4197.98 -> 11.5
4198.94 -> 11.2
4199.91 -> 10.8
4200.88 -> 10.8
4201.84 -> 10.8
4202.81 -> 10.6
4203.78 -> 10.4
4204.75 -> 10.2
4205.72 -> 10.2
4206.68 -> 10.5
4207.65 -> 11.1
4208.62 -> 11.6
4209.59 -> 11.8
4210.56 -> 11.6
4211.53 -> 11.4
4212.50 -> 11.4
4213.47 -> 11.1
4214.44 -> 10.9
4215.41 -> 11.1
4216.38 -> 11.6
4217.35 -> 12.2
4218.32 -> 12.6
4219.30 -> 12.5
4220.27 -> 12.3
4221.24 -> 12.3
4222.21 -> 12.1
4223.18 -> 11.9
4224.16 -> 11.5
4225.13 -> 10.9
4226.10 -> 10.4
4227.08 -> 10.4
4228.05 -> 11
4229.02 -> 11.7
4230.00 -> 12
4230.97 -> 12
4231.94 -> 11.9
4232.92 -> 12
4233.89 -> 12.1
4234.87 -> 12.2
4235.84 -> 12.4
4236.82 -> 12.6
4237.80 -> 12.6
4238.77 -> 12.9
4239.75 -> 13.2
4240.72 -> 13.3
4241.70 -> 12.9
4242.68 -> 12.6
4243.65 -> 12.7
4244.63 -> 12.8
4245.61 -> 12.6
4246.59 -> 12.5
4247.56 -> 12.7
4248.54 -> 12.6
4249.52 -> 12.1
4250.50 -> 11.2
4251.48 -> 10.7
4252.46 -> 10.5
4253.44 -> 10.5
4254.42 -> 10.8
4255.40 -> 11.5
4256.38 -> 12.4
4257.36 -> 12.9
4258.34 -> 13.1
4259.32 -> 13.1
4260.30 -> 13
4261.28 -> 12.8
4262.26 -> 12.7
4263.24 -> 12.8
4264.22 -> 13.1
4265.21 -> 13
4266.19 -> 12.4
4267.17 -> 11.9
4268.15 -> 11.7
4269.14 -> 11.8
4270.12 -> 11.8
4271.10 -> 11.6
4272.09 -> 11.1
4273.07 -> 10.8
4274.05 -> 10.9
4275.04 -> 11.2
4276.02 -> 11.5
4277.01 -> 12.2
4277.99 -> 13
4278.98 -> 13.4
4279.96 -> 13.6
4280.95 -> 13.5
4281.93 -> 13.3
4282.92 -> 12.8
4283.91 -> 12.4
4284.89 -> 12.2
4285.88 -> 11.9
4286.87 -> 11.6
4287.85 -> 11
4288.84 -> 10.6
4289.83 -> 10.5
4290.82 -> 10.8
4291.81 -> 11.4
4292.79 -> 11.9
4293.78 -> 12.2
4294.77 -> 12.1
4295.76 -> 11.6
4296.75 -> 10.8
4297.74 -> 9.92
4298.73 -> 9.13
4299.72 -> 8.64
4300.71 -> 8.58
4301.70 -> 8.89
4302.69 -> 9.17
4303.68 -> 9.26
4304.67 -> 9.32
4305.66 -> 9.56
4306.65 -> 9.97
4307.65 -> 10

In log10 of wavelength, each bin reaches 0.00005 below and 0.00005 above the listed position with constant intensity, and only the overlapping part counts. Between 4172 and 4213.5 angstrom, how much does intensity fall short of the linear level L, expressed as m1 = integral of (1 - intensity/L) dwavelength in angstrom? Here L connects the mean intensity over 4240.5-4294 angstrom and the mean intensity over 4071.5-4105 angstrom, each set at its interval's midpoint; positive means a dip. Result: 3.1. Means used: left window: 11.4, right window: 12.1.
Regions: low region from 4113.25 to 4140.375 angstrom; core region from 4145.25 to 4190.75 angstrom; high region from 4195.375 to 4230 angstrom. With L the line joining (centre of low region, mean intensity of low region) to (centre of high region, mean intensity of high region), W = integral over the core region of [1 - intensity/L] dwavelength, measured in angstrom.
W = 2.8 angstrom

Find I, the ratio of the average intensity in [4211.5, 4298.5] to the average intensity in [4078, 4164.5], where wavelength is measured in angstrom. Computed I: 1.07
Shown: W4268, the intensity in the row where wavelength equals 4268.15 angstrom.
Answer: 11.7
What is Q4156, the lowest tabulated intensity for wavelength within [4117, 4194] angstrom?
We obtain 9.05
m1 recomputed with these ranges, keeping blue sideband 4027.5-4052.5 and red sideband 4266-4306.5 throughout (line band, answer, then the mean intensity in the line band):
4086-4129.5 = -1.93 angstrom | 11.6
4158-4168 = 0.55 angstrom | 10.5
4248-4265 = -1.36 angstrom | 12.1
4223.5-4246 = -1.81 angstrom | 12.1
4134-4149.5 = 0.54 angstrom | 10.8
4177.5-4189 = 0.88 angstrom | 10.3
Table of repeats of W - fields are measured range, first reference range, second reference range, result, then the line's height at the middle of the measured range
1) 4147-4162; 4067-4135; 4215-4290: 1.5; 11.7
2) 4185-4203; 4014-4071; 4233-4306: 0.8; 11.6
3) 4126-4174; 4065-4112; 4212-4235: 3.0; 11.5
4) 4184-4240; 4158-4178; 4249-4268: 0.4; 11.5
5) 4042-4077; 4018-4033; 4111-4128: 3.3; 11.9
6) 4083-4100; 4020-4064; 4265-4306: -1.5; 11.2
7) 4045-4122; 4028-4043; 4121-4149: -0.8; 11.1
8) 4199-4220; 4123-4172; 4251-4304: -0.1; 11.2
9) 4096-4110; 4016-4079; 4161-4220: 0.2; 11.1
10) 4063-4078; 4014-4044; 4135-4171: 0.7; 11.3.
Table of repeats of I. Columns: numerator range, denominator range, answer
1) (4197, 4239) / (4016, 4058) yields 1.02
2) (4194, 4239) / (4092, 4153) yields 1.03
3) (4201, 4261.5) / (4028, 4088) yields 1.07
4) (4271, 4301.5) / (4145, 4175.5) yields 1.07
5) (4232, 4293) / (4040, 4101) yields 1.09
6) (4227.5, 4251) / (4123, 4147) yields 1.13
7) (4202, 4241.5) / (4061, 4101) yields 1.03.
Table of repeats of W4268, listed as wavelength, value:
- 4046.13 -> 10.3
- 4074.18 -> 11.3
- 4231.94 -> 11.9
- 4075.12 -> 11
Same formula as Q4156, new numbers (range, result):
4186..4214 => 10.2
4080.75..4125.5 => 9.4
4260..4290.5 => 10.5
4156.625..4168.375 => 9.25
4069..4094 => 9.99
